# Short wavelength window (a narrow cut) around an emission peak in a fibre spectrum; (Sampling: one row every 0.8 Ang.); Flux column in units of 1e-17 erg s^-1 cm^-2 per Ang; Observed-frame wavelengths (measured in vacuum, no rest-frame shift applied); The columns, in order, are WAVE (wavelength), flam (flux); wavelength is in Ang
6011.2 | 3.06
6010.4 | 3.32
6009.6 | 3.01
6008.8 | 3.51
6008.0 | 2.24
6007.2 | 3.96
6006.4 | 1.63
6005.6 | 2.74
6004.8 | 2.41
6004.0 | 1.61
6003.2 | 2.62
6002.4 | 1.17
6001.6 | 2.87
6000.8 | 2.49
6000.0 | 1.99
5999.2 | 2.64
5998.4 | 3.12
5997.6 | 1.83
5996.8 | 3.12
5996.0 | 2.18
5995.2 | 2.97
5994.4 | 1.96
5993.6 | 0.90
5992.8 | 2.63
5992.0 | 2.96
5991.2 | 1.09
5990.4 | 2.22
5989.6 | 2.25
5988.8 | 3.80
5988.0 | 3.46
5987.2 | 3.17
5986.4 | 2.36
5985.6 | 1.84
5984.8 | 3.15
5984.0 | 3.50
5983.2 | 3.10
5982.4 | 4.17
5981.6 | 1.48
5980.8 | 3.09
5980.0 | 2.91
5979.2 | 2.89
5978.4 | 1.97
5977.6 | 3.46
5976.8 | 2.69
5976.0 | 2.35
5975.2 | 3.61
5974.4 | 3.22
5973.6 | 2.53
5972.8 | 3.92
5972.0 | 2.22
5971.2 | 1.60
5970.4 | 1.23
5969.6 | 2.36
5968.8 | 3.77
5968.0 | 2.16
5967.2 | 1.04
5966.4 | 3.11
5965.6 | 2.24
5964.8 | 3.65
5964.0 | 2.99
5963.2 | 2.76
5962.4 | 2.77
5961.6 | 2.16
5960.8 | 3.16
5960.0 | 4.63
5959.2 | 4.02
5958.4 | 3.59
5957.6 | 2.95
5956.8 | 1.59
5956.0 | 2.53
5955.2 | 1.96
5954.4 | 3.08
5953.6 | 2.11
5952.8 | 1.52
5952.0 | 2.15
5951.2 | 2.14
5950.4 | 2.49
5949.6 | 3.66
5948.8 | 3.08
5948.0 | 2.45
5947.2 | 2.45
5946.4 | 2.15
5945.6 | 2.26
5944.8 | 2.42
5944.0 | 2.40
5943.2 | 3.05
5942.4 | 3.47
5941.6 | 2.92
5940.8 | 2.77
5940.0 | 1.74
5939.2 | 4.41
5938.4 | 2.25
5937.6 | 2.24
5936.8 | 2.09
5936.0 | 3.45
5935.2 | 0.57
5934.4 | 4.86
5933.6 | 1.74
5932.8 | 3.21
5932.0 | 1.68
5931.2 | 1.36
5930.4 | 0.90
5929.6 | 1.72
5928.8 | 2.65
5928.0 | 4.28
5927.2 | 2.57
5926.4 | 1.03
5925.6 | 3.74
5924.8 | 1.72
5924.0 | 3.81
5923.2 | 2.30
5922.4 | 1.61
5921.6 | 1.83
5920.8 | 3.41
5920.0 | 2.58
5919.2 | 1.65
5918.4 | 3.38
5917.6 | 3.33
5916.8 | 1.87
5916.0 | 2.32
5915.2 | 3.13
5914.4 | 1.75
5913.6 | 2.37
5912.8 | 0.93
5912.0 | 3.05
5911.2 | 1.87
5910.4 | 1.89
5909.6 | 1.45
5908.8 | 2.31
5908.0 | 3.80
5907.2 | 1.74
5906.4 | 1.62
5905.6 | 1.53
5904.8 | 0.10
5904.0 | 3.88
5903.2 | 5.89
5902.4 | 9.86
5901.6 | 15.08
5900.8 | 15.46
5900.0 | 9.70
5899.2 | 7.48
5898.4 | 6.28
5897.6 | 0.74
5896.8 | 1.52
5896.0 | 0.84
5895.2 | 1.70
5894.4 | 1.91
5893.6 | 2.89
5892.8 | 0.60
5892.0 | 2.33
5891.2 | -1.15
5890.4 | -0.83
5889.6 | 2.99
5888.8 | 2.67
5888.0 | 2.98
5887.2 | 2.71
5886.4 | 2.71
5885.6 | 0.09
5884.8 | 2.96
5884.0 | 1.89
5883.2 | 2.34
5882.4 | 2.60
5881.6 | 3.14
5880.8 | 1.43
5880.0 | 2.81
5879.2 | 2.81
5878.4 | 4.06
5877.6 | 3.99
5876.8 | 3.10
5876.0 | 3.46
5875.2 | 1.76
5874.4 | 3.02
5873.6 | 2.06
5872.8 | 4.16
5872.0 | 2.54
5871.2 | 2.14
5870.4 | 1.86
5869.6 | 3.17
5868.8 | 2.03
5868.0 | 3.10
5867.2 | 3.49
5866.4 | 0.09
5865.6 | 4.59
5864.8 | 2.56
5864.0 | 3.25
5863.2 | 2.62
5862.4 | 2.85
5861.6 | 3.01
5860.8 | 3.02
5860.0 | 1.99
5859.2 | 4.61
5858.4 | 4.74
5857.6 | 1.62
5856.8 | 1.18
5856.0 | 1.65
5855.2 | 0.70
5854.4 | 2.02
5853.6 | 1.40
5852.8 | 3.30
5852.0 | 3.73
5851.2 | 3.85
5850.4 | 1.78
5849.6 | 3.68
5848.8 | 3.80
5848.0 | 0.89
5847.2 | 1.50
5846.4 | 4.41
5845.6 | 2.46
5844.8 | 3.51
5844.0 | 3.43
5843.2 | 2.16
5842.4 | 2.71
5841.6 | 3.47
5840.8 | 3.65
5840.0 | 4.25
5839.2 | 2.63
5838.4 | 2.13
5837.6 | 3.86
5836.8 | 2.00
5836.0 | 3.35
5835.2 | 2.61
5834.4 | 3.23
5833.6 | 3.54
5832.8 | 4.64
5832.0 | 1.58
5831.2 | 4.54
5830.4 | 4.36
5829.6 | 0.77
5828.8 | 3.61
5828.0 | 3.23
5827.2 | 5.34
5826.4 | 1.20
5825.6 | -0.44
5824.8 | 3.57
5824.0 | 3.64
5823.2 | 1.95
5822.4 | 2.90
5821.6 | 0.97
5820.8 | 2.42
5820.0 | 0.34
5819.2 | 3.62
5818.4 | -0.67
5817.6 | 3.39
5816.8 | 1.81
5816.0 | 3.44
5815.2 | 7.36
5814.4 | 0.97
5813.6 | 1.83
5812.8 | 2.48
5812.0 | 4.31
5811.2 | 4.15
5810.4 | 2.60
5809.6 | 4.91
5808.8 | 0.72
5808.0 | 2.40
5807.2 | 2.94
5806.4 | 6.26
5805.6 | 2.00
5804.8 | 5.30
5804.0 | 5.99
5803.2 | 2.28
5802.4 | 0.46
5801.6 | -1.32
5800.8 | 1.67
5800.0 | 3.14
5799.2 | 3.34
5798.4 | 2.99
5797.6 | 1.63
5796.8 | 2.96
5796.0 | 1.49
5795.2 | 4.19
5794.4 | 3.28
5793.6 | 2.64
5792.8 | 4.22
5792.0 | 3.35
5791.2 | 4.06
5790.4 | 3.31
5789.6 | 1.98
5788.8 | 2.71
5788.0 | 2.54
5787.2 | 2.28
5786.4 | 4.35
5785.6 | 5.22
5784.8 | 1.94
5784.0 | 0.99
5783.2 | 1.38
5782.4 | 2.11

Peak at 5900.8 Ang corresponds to H-beta 4861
